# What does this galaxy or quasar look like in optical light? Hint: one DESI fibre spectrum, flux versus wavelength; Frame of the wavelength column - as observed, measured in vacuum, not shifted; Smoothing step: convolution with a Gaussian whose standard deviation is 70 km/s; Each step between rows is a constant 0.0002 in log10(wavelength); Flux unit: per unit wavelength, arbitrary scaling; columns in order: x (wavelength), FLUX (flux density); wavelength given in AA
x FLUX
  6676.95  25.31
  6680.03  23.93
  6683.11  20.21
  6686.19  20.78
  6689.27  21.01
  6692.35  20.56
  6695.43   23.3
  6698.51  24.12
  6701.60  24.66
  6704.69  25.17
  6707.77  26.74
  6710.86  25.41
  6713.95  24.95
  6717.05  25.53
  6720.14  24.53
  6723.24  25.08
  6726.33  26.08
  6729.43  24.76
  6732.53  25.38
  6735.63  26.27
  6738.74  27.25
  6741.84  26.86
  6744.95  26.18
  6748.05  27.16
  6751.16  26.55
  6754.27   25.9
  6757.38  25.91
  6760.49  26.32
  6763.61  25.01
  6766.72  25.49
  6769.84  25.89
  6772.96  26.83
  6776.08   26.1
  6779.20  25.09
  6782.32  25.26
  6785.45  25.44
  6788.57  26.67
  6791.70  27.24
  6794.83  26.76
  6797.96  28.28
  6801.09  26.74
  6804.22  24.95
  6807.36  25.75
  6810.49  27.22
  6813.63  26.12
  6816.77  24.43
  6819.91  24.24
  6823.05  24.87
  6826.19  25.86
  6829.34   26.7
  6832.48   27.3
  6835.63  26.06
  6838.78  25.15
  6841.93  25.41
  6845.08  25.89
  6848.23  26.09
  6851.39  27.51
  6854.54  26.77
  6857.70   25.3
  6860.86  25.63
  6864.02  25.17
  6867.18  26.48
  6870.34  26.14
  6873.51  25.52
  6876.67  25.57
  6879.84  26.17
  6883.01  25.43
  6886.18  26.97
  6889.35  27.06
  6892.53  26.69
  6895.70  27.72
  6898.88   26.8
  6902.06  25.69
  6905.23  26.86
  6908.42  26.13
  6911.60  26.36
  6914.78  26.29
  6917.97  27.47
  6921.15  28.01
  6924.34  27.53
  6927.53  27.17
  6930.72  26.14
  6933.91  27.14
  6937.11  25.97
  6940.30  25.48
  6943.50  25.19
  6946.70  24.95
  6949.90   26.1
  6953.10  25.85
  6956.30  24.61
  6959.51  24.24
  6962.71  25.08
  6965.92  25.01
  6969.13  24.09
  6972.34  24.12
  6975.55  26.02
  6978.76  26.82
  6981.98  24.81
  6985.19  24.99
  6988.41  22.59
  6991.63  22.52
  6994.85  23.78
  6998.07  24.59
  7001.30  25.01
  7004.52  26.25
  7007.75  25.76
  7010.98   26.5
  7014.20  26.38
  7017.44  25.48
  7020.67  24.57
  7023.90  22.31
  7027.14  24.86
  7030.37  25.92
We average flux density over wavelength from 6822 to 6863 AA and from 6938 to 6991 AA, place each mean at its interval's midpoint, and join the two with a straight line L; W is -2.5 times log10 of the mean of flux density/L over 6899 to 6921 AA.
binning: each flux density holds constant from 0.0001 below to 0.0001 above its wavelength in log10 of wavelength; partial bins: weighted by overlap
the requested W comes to -0.05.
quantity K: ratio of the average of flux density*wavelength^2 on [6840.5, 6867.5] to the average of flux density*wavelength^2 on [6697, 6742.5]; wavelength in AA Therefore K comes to 1.06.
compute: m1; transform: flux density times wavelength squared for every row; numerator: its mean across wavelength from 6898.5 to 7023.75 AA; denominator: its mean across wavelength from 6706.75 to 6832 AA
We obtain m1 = 1.0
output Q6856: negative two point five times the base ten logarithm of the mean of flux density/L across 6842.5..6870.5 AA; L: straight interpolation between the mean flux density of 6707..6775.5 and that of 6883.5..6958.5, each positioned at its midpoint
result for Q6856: 0.01 mag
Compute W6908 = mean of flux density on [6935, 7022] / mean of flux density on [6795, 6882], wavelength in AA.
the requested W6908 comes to 0.97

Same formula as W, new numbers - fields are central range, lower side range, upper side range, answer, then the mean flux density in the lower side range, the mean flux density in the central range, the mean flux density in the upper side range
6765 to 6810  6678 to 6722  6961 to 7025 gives -0.09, 23.7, 26.2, 24.9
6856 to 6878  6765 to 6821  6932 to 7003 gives 0.00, 26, 25.7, 25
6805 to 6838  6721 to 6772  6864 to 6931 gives 0.02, 26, 25.8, 26.6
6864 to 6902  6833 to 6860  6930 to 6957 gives -0.02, 26.1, 26.3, 25.7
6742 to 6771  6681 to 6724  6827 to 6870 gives -0.06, 23.7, 26.1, 26.1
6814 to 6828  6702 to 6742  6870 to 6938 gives 0.05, 25.6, 25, 26.6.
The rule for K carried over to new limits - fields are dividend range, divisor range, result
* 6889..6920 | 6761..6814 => 1.06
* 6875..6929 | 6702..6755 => 1.09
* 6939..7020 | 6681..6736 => 1.12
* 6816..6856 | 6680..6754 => 1.08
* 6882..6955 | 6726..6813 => 1.06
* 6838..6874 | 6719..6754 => 1.03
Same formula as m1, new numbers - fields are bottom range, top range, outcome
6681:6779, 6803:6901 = 1.08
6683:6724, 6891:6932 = 1.20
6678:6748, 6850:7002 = 1.12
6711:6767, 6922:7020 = 1.05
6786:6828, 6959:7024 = 1.01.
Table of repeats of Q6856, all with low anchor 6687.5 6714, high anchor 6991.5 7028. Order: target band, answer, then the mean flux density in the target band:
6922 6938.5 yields -0.092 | 26.8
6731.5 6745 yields -0.103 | 26.4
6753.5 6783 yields -0.072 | 25.8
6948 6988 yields -0.012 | 25.1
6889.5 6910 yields -0.089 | 26.7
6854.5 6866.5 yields -0.052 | 25.6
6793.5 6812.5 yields -0.100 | 26.6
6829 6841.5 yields -0.079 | 26.2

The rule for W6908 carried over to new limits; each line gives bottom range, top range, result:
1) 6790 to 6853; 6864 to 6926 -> 1.02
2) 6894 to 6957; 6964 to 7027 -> 0.94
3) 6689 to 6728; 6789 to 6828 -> 1.06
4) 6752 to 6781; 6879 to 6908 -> 1.03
